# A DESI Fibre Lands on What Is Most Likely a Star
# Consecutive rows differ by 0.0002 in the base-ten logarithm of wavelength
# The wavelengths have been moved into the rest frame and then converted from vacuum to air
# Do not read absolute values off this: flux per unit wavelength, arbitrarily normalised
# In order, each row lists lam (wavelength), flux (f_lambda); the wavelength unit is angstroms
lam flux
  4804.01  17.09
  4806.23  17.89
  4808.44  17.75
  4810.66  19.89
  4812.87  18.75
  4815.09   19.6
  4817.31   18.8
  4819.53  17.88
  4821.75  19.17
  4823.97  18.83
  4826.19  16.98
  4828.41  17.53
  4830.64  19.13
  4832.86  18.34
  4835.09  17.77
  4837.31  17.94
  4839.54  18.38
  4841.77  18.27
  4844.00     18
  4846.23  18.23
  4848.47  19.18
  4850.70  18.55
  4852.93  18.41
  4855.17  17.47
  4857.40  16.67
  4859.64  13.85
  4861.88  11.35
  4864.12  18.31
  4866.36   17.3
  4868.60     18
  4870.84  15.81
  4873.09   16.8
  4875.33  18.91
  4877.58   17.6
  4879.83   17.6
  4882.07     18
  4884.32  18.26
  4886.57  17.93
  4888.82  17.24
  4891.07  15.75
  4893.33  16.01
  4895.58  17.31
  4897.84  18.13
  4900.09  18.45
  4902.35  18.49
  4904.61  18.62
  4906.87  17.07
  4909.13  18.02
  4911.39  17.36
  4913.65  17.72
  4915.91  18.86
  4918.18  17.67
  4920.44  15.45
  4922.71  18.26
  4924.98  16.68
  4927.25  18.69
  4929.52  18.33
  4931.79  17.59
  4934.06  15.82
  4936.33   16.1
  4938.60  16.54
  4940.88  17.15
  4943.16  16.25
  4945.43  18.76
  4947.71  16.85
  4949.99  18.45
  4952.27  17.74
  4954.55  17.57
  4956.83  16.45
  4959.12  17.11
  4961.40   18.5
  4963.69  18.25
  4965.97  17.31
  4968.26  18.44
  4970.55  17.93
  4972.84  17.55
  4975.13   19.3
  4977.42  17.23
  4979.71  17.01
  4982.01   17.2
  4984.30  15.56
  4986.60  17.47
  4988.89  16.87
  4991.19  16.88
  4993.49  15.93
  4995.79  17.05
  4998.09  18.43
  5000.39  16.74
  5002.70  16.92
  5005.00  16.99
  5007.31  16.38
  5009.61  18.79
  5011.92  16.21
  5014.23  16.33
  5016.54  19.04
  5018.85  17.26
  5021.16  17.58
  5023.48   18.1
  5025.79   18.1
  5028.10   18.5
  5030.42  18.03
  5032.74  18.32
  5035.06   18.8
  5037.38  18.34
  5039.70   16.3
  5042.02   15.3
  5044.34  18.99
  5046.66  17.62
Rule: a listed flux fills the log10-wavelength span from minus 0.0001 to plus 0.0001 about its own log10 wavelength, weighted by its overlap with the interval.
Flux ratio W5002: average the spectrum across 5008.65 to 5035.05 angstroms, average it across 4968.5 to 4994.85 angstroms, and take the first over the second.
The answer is 1.04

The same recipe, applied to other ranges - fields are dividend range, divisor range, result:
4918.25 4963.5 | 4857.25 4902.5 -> 1.02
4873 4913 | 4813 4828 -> 0.95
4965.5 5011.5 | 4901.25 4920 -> 0.97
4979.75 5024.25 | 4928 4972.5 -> 0.98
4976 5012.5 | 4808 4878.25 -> 0.96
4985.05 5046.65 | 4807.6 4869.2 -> 0.98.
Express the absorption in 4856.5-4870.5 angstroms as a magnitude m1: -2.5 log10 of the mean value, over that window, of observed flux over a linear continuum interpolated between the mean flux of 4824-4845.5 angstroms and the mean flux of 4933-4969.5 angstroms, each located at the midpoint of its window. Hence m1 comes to 0.13 mag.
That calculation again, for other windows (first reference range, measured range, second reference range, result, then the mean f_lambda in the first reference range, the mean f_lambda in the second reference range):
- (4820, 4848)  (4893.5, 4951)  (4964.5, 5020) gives 0.012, 18.2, 17.3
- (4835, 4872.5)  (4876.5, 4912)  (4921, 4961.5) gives -0.021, 17.2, 17.3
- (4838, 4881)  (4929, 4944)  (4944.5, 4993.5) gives 0.042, 17.3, 17.5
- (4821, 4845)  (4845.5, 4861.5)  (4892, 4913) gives 0.054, 18.2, 17.7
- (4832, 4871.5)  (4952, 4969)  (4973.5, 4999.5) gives -0.027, 17.3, 17.2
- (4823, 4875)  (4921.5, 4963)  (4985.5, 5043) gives 0.002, 17.5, 17.4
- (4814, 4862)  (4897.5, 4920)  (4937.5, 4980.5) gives -0.015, 17.9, 17.6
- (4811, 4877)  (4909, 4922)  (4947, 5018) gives 0.003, 17.8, 17.4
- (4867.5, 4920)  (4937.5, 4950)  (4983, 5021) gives 0.008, 17.6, 17.1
